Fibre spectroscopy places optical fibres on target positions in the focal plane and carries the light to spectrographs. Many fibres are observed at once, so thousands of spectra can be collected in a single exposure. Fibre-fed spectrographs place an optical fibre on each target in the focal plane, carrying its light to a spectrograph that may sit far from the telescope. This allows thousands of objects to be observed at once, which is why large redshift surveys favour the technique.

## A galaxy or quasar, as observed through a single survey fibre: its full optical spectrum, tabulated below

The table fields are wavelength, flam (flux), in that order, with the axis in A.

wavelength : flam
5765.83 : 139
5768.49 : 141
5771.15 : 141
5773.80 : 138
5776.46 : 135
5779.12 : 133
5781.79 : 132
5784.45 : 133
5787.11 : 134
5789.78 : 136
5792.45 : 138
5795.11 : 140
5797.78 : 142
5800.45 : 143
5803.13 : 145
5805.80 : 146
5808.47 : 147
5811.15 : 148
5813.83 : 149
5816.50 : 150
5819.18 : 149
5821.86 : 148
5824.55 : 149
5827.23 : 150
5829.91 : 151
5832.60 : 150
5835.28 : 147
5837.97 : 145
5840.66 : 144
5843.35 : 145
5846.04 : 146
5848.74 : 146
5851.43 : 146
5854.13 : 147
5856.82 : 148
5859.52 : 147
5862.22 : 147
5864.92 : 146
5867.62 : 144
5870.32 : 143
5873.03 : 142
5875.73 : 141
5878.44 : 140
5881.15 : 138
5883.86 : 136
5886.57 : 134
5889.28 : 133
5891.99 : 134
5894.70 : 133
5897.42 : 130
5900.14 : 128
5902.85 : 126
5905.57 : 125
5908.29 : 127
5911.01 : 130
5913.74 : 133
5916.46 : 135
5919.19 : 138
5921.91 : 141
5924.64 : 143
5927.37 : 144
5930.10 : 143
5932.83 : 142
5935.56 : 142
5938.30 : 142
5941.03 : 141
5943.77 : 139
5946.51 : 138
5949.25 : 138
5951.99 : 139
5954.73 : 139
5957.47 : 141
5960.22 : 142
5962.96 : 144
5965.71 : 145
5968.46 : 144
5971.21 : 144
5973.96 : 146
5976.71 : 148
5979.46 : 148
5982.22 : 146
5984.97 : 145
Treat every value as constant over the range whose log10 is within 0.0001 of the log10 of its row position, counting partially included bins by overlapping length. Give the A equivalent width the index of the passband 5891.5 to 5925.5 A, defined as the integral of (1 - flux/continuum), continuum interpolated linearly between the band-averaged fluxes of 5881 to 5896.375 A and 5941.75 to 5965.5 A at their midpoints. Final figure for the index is 0.9 A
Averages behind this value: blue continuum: 134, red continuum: 140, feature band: 132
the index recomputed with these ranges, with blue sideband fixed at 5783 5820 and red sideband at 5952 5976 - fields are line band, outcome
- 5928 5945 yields 0.2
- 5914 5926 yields 0.4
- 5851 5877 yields -0.4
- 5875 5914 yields 2.9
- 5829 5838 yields -0.4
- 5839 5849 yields -0.2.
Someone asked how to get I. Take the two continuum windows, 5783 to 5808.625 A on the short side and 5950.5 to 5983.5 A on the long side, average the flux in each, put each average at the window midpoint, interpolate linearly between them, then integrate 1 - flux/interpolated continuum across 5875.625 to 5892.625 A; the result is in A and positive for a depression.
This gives 0.68 A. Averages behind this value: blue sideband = 140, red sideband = 144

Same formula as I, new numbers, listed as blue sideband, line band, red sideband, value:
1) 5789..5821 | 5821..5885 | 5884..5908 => -3.8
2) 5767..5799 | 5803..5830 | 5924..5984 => -2.0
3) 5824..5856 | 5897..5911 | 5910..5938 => 1.4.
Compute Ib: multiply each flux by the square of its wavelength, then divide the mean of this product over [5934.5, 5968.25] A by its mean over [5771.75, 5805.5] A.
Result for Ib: 1.1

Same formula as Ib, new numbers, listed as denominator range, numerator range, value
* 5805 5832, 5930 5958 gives 0.98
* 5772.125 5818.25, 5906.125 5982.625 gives 1.05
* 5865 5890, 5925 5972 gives 1.04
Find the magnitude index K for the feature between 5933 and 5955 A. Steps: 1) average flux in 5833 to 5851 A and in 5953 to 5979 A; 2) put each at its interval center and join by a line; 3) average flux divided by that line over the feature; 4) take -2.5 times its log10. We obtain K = 0.03 mag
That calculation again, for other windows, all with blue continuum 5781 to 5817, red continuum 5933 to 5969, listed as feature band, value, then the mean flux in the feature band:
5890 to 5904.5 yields 0.09 mag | 130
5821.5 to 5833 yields -0.06 mag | 150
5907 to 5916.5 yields 0.08 mag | 131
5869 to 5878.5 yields 0.00 mag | 142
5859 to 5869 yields -0.03 mag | 146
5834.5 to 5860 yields -0.03 mag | 146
